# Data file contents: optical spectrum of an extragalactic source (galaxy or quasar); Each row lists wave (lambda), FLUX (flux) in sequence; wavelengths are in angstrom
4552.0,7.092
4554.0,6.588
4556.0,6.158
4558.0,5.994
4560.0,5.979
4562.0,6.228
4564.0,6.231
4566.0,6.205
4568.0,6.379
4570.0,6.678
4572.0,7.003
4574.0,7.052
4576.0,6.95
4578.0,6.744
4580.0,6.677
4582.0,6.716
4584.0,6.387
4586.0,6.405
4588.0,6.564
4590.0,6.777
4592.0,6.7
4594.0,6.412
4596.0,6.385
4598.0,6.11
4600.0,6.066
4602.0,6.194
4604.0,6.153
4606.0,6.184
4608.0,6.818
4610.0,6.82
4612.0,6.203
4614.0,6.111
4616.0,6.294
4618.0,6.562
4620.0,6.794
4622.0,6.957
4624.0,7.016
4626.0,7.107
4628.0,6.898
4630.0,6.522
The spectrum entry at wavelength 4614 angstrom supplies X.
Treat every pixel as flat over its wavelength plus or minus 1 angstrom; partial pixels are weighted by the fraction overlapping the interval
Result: 6.111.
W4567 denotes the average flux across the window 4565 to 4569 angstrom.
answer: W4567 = 6.29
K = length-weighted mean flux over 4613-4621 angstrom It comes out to 6.44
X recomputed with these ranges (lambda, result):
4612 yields 6.203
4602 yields 6.194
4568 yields 6.379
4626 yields 7.107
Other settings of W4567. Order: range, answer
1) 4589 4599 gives 6.48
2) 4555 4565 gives 6.12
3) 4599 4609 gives 6.28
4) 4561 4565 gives 6.23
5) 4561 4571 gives 6.34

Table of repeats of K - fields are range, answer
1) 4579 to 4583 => 6.7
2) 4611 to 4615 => 6.16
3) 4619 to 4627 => 6.97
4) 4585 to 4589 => 6.48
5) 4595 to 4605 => 6.18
